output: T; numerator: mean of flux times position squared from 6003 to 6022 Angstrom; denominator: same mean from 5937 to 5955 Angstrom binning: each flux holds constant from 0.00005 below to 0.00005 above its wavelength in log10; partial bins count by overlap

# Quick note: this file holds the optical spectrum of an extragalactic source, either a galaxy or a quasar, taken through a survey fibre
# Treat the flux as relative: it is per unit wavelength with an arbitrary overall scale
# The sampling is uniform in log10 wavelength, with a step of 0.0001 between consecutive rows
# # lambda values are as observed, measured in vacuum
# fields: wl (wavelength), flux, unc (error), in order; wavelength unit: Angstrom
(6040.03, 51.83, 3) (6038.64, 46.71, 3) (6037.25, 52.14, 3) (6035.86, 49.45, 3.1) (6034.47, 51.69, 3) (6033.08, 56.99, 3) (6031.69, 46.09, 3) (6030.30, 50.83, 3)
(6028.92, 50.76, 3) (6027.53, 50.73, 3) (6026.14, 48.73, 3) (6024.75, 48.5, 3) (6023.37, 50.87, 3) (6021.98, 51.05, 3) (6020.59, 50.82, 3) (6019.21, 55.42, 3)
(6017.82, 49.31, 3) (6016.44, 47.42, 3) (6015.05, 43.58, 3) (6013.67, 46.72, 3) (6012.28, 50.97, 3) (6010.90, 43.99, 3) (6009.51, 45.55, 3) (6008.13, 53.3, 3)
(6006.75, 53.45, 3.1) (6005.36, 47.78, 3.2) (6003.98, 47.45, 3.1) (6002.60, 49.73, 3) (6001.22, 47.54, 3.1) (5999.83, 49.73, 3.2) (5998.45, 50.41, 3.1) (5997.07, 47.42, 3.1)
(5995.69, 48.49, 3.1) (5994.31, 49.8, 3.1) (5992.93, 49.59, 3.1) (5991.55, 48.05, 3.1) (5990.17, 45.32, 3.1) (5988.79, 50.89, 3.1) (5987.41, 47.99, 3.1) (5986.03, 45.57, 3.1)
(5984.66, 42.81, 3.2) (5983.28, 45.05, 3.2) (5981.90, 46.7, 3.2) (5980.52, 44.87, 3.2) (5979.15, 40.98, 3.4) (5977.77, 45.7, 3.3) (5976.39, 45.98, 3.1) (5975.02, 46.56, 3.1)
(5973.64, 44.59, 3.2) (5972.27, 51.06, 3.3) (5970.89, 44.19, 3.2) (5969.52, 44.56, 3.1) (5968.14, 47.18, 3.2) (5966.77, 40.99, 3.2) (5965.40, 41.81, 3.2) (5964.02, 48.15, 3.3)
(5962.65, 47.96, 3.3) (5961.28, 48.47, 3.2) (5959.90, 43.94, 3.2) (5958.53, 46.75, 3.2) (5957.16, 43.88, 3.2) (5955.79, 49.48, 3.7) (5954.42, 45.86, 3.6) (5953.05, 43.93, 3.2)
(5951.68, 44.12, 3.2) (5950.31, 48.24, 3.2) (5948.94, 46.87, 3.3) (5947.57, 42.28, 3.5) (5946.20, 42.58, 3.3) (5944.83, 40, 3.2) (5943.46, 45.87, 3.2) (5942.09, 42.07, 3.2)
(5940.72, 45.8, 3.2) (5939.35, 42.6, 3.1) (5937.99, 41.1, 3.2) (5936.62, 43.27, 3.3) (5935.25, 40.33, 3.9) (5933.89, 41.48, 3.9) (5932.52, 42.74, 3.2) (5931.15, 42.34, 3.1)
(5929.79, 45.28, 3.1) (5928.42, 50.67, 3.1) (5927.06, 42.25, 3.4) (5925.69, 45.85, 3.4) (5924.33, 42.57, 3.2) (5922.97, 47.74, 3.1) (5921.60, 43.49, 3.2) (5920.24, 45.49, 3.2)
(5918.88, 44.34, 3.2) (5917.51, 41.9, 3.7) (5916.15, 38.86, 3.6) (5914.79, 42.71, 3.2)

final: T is 1.1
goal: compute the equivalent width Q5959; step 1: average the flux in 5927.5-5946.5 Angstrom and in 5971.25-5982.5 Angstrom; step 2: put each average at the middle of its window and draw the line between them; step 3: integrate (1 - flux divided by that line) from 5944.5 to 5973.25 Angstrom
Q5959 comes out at -0.49 Angstrom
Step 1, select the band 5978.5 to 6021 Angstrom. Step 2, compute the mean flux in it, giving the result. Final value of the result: 48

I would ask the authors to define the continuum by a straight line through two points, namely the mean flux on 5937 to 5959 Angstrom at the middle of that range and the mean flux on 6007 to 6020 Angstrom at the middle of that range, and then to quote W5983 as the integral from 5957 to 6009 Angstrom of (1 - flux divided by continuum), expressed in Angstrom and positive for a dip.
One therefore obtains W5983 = -0.31 Angstrom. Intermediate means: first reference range 44.4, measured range 47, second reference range 48.7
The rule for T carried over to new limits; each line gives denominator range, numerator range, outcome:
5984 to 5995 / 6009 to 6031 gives 1.04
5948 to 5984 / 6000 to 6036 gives 1.10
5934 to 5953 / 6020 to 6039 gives 1.20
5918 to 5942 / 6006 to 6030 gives 1.16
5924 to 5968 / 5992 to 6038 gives 1.14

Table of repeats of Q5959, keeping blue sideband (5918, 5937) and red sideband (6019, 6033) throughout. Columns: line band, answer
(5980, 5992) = 0.4 Angstrom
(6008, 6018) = 0.5 Angstrom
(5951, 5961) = 0.1 Angstrom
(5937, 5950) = 0.5 Angstrom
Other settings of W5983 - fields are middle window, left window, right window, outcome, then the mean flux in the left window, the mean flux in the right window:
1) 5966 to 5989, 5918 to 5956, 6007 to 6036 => 0.7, 44.2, 49.7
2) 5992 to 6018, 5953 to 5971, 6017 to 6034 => 0.3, 45.6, 50.8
